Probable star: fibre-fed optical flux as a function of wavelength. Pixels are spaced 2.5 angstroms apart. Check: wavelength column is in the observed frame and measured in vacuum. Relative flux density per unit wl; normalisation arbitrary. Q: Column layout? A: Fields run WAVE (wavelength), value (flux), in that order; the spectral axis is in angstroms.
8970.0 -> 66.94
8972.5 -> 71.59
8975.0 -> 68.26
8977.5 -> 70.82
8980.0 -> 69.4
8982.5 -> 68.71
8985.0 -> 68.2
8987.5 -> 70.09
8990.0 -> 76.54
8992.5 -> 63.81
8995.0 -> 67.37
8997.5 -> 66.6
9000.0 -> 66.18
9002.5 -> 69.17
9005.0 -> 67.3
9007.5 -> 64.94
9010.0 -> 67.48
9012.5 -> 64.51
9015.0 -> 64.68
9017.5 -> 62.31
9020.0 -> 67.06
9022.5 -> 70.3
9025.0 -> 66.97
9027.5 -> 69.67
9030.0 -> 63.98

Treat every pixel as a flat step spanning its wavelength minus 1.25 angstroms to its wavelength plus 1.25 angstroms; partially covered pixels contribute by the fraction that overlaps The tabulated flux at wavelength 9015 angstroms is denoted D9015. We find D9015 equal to 64.68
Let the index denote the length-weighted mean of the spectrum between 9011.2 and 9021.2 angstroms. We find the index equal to 64.6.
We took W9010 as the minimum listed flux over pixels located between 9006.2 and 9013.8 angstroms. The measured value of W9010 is 64.51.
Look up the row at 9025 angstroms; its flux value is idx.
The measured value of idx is 66.97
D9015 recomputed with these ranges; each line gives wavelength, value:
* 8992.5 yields 63.81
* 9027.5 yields 69.67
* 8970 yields 66.94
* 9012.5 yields 64.51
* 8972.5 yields 71.59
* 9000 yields 66.18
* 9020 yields 67.06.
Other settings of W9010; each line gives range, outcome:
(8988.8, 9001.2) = 63.81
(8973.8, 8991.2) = 68.2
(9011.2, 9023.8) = 62.31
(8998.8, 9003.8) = 66.18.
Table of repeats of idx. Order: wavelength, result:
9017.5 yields 62.31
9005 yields 67.3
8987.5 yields 70.09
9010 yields 67.48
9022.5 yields 70.3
